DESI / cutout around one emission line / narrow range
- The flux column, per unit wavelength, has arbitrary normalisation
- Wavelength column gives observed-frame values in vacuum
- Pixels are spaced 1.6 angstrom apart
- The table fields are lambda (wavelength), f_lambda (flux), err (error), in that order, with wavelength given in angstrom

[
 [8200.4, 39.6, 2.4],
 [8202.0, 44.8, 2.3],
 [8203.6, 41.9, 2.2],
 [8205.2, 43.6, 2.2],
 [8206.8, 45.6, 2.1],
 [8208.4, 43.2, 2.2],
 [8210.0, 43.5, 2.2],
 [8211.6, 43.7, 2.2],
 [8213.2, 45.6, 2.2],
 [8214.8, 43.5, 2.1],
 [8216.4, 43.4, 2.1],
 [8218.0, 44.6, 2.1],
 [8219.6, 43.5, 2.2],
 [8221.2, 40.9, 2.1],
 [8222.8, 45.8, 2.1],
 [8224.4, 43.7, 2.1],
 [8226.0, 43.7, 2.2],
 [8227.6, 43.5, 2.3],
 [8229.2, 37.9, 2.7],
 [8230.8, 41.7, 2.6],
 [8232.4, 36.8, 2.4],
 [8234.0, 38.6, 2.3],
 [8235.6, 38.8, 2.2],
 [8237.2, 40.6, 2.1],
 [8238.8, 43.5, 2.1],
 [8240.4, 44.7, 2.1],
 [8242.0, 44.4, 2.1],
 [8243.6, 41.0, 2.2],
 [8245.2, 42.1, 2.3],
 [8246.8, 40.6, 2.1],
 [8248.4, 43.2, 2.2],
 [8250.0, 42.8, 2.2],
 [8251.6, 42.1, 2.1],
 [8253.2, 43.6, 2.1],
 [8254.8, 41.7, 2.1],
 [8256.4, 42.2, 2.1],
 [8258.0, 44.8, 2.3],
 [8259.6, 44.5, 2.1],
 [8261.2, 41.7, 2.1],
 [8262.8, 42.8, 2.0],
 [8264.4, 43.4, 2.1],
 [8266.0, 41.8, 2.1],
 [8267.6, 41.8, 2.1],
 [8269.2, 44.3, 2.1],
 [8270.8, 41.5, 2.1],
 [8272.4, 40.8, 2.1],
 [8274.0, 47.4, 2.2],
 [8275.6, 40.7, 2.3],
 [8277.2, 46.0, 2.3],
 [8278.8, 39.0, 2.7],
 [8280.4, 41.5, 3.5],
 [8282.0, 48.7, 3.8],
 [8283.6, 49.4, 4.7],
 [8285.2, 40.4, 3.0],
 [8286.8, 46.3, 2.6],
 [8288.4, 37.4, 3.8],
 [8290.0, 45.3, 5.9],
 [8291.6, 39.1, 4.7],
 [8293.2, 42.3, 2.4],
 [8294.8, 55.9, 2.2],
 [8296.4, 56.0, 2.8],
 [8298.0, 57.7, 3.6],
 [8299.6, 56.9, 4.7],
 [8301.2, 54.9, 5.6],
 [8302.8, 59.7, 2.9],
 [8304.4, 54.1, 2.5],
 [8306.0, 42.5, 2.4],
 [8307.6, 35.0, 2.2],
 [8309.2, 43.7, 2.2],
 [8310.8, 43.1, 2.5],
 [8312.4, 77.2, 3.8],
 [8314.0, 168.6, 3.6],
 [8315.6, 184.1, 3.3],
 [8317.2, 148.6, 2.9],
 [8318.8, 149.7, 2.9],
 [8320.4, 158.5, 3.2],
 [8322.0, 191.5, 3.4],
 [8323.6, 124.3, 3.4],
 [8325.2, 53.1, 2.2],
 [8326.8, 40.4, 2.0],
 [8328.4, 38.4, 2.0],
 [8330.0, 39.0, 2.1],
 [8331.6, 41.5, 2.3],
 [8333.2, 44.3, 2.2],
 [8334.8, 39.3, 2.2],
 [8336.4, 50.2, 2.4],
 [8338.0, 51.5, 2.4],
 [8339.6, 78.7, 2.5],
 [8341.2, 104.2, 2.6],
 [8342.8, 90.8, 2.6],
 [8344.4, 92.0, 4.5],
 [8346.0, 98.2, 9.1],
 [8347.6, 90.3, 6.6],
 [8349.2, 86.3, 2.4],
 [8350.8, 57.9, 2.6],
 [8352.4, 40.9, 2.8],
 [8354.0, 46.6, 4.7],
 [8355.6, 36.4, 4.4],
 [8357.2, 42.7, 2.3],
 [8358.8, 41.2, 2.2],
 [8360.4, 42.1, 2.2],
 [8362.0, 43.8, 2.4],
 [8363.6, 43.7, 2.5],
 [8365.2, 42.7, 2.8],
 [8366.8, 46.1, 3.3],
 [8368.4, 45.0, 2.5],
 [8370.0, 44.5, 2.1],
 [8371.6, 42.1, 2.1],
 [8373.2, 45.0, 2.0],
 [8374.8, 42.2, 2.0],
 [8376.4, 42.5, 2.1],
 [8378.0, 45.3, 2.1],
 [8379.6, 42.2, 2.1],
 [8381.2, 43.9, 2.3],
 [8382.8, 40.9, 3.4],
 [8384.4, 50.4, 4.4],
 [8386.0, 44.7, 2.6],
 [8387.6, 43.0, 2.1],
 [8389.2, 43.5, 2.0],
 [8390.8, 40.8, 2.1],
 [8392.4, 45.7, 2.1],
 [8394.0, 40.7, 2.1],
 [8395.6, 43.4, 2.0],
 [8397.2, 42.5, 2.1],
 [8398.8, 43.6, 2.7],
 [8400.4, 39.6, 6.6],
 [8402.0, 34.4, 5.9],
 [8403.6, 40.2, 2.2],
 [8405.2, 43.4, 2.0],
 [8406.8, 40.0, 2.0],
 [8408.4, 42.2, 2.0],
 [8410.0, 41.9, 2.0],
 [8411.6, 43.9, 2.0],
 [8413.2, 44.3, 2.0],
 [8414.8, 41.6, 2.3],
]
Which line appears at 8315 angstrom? Halpha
